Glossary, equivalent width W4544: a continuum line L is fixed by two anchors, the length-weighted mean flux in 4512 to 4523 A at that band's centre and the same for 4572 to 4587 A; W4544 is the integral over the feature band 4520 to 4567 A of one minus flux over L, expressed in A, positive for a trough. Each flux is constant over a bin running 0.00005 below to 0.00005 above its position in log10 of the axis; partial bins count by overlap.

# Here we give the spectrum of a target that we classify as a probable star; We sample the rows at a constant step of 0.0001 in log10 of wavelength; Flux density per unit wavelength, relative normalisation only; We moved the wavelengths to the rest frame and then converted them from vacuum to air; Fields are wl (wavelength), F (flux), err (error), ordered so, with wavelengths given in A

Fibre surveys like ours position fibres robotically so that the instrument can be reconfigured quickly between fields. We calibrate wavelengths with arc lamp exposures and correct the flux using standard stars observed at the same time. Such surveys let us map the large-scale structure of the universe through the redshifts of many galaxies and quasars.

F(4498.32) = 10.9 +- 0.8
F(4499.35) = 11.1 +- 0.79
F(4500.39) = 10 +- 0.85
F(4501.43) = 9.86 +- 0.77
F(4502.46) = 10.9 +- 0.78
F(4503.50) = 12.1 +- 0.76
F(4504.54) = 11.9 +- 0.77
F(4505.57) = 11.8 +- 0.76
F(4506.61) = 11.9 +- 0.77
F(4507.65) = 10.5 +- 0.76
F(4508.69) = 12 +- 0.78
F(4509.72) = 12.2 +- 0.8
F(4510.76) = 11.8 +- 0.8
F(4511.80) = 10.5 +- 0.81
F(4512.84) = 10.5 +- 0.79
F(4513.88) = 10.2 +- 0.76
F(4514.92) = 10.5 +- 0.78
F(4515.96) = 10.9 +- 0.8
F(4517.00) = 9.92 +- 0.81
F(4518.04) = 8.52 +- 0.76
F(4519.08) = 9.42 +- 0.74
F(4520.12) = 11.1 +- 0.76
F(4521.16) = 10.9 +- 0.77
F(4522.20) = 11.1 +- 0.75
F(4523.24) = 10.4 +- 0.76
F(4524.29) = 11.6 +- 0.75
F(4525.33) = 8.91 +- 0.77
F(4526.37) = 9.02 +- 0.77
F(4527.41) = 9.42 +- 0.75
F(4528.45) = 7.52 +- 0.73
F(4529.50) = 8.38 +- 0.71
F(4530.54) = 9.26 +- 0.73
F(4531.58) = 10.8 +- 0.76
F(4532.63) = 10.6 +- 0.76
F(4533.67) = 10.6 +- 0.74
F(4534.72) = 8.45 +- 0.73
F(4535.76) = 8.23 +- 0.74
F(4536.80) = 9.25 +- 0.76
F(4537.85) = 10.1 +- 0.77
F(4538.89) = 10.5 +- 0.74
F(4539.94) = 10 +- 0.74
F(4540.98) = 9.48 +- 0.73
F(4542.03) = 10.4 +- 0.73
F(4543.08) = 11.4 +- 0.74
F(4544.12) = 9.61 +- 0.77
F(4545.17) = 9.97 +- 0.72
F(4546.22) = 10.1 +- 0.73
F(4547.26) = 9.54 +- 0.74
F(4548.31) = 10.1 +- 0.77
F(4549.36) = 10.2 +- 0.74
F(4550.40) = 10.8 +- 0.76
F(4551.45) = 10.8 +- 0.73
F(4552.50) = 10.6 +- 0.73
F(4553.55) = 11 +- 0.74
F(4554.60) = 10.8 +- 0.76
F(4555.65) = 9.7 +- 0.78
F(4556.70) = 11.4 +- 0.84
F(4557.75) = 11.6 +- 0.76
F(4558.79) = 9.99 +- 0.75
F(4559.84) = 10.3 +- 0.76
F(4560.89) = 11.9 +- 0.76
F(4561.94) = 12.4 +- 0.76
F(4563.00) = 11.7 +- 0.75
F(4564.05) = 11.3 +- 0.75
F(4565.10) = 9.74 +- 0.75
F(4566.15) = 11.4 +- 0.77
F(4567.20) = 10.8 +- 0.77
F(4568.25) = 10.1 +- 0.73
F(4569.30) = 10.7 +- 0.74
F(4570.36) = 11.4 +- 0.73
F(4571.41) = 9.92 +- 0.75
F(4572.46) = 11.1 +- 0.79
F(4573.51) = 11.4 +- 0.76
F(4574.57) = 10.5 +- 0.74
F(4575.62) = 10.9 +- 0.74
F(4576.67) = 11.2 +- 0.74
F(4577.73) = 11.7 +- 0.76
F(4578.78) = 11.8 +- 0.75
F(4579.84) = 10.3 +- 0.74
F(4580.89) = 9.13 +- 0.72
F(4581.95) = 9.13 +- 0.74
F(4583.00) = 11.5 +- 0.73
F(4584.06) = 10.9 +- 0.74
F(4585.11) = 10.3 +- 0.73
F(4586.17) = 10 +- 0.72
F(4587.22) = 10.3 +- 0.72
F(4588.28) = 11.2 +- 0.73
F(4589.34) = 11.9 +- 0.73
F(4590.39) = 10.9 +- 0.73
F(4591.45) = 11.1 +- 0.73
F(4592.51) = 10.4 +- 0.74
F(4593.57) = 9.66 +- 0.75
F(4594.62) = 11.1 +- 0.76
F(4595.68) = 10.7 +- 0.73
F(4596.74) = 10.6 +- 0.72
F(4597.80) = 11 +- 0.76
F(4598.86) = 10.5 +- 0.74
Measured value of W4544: 0.9 A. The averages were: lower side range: 10.3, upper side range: 10.7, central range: 10.3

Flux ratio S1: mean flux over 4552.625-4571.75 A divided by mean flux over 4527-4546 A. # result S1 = 1.13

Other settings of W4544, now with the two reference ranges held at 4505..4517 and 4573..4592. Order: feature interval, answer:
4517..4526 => 0.7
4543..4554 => 0.6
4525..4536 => 1.8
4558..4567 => -0.2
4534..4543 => 1.1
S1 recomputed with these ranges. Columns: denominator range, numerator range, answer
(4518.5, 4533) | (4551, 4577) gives 1.10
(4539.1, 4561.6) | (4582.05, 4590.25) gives 1.03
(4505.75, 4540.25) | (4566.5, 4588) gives 1.05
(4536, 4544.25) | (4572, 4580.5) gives 1.10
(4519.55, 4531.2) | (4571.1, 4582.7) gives 1.09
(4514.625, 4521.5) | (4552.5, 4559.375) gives 1.06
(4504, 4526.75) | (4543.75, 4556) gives 0.96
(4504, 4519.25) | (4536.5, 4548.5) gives 0.92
